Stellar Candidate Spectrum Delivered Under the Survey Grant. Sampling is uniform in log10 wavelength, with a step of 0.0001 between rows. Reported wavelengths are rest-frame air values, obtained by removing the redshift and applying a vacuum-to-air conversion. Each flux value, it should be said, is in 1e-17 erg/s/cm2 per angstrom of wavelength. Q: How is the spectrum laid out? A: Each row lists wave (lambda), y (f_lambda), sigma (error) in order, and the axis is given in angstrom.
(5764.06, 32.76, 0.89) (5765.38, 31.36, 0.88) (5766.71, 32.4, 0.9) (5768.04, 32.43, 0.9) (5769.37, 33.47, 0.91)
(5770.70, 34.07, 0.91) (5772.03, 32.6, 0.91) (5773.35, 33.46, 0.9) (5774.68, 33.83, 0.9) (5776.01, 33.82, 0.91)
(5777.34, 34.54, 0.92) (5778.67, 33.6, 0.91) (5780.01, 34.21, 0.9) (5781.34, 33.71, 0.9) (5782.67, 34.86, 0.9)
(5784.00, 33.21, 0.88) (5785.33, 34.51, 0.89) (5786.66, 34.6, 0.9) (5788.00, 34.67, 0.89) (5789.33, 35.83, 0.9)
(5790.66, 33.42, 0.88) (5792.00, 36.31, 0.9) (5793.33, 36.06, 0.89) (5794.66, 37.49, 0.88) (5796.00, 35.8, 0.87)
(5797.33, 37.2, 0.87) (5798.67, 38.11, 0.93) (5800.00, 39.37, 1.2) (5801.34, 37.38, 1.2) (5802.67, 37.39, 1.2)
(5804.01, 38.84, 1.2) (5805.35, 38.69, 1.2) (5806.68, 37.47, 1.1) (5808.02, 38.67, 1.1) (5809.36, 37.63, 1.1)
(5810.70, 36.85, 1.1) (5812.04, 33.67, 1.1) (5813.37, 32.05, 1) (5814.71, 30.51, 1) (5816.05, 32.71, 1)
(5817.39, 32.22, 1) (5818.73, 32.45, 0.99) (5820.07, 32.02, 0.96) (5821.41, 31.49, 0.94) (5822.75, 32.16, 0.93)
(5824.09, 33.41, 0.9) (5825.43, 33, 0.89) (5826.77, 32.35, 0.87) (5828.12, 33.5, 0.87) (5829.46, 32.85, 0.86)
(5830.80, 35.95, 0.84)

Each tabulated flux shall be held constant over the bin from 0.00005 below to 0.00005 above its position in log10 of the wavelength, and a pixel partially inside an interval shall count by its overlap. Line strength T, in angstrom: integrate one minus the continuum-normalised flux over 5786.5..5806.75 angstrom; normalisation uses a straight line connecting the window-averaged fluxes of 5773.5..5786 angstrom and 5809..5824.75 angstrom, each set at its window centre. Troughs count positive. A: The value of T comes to -2.0 angstrom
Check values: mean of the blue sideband 34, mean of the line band 36.8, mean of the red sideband 33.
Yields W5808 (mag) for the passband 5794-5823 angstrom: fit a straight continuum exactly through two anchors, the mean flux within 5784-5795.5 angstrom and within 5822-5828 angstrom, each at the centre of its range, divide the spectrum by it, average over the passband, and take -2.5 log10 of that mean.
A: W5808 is -0.05 mag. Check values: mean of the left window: 35.2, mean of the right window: 32.8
